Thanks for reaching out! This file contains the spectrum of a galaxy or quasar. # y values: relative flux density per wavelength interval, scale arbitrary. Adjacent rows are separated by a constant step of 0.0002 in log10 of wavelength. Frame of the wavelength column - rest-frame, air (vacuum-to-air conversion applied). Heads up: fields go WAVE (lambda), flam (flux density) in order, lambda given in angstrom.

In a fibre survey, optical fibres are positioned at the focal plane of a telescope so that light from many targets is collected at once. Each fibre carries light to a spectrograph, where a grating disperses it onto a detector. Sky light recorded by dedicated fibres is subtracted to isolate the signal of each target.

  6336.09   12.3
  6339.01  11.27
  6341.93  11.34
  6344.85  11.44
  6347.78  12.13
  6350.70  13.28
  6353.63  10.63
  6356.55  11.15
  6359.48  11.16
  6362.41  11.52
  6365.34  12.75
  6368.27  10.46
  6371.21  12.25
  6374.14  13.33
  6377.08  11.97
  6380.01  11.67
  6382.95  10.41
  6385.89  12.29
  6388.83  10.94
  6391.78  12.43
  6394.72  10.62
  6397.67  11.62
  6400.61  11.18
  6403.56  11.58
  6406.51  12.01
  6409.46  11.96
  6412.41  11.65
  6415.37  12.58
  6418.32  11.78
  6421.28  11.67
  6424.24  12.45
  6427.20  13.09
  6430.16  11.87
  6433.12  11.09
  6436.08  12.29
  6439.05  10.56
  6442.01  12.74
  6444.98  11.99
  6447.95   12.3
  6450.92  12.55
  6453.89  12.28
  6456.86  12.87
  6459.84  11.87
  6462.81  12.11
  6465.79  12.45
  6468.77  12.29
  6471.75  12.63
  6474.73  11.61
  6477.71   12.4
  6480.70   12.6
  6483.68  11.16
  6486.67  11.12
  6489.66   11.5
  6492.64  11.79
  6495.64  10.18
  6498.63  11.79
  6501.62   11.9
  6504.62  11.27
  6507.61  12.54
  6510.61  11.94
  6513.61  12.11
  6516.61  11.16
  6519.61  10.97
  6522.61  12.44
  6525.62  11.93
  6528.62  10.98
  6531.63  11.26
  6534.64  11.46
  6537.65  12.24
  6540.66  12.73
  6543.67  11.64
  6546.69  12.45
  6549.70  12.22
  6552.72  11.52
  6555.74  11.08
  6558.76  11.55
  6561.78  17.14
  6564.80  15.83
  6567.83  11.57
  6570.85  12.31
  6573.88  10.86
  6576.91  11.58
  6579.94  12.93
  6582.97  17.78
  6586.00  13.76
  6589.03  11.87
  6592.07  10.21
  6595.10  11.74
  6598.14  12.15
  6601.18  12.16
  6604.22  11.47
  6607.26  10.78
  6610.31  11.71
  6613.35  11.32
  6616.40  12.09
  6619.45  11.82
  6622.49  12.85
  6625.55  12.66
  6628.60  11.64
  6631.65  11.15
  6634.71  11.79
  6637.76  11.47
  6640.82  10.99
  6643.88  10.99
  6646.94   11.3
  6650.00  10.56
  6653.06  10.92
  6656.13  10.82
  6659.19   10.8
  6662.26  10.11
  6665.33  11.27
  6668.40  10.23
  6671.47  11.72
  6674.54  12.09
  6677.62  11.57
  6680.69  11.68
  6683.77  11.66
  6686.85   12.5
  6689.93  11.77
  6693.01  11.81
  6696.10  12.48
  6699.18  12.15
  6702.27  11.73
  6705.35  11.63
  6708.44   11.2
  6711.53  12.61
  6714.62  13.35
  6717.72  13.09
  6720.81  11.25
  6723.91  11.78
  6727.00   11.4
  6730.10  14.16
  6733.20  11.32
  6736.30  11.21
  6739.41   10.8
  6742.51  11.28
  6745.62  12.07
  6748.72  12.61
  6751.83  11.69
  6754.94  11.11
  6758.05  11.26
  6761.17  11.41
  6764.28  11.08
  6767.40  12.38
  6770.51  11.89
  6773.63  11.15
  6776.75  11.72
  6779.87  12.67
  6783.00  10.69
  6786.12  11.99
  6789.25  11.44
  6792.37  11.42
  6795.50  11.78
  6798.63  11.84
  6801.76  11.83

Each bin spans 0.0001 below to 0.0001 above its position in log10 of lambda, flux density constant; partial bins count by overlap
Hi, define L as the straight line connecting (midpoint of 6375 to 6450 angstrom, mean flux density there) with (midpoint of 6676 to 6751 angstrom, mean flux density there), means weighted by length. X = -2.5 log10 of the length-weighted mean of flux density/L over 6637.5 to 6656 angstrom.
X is 0.09 mag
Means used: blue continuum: 11.8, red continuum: 12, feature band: 11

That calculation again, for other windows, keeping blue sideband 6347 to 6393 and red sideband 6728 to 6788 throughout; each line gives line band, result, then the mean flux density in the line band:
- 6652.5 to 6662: 0.10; 10.7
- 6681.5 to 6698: -0.03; 12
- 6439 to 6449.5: -0.03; 12.1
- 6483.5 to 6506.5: 0.04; 11.4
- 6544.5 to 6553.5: -0.03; 12.1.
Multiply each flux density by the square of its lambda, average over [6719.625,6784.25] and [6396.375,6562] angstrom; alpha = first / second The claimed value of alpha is 1.06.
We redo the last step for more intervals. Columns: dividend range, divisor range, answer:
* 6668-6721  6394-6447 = 1.10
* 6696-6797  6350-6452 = 1.11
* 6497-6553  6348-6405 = 1.06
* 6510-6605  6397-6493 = 1.06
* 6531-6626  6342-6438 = 1.11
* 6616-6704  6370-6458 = 1.04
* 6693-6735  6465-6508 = 1.10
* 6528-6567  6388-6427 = 1.11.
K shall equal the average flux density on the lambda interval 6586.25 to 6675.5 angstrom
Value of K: 11.4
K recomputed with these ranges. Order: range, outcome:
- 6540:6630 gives 12.4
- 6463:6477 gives 12.2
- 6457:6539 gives 11.8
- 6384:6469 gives 12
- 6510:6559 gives 11.7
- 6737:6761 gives 11.5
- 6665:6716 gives 11.9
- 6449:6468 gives 12.4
